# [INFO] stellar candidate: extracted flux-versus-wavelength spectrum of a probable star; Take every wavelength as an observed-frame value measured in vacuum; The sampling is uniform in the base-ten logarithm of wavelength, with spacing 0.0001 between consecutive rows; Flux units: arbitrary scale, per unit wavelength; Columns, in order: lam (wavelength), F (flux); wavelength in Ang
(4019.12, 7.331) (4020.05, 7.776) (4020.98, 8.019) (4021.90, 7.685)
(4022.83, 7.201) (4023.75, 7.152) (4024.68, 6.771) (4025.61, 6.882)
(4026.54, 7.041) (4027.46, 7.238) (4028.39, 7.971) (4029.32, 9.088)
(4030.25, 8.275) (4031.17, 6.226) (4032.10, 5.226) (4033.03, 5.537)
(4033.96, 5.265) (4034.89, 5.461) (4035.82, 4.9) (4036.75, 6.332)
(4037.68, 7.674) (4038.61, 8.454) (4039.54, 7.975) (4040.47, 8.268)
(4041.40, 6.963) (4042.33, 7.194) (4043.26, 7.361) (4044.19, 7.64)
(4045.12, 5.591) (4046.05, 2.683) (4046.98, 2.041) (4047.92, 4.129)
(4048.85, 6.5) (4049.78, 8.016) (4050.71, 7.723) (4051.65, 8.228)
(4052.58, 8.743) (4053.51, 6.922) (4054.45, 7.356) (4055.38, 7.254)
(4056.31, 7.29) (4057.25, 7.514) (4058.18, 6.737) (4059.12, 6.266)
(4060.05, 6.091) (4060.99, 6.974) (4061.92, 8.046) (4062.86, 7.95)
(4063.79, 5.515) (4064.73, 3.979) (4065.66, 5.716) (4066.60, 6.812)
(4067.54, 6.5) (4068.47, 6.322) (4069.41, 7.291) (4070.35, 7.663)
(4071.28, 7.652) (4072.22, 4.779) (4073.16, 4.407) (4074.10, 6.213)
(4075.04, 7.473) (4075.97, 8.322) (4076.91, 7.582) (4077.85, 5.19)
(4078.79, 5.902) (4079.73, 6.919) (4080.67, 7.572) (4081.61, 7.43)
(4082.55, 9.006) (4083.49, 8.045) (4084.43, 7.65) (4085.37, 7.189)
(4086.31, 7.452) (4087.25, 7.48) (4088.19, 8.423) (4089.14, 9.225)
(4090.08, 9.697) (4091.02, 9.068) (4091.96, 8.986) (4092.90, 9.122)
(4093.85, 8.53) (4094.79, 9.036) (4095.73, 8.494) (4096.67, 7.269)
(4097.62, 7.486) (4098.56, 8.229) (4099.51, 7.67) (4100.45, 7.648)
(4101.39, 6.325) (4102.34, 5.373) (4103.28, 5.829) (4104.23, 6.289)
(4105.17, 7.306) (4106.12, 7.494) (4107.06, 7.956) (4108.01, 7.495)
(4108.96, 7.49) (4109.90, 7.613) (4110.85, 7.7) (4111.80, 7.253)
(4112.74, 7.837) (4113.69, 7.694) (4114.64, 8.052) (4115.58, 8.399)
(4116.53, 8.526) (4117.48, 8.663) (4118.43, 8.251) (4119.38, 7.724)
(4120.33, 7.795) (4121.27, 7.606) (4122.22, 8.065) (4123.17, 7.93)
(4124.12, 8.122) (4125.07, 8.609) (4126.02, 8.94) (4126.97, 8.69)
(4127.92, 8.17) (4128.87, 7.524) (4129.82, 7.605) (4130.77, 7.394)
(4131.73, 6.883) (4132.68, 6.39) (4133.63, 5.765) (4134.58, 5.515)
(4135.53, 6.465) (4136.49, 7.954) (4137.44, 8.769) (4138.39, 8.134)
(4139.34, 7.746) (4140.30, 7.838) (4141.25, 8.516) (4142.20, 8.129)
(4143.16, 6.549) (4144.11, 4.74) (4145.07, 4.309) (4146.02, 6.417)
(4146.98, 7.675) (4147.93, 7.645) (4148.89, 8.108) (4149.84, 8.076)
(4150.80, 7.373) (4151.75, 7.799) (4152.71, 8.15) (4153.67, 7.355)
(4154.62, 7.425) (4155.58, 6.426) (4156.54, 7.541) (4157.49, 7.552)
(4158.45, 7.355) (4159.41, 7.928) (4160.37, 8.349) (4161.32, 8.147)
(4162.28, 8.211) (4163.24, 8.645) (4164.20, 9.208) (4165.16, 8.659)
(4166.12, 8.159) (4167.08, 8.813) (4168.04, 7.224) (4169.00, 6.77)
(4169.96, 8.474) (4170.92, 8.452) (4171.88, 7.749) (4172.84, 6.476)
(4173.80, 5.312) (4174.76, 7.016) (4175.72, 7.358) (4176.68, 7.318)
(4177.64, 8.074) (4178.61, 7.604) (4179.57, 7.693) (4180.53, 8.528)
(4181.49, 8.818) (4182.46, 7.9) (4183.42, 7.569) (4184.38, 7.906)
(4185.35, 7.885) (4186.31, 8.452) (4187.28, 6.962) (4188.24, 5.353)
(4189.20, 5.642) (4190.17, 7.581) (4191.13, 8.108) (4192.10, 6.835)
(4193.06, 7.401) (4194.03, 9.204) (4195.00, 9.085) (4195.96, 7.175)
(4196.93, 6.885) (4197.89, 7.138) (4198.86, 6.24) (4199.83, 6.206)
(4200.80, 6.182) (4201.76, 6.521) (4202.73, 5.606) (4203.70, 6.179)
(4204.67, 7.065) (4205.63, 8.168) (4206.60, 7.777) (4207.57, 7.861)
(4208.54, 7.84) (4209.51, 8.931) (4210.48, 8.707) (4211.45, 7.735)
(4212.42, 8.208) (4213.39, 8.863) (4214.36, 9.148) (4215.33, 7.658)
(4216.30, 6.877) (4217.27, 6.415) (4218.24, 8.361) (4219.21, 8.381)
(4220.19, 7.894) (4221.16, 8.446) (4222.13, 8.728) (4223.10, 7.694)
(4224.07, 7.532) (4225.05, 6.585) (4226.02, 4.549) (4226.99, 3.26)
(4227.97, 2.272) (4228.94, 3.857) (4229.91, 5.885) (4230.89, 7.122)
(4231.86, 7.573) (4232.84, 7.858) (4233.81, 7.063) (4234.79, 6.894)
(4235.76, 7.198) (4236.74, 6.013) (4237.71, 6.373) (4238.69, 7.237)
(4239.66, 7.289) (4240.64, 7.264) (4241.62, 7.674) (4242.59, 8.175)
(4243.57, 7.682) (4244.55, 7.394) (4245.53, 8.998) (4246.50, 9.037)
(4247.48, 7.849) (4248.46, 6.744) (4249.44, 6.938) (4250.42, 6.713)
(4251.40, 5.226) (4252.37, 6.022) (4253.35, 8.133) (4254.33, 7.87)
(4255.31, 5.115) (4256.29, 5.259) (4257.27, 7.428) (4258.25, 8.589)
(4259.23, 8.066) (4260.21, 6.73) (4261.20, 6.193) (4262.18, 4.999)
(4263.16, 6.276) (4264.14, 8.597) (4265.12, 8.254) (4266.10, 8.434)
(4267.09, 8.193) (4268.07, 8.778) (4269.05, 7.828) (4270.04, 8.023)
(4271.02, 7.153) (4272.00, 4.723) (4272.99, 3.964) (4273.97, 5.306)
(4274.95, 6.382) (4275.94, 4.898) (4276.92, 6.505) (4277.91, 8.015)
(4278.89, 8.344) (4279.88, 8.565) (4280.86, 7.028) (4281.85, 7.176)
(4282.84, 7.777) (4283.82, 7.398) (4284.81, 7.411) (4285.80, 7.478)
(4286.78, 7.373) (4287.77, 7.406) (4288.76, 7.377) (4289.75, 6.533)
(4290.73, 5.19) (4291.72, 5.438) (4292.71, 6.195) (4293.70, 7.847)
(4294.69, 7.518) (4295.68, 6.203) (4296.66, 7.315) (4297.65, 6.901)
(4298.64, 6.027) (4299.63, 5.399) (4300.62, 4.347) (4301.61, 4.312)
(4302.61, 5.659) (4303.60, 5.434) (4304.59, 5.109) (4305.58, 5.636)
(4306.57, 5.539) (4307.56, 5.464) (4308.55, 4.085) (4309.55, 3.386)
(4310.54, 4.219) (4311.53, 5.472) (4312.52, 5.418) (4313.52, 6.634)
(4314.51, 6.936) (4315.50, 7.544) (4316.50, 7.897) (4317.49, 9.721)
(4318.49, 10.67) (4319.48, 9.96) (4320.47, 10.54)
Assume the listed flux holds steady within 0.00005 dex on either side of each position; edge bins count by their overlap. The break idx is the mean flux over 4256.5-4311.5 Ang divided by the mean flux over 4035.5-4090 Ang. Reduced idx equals 0.95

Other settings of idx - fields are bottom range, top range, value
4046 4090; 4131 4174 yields 1.08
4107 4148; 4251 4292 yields 0.92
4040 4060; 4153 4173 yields 1.18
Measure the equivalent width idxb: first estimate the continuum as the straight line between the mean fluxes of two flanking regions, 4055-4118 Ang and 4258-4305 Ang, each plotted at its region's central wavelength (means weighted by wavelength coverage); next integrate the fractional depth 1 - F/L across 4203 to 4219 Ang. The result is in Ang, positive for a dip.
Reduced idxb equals -2.0 Ang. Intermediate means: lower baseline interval 7.35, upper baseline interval 6.76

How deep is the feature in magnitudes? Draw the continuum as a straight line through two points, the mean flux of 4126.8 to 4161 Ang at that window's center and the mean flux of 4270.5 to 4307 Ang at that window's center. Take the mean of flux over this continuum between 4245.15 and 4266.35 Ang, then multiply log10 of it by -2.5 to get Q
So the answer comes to -0.08 mag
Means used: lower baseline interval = 7.33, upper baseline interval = 6.41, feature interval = 7.14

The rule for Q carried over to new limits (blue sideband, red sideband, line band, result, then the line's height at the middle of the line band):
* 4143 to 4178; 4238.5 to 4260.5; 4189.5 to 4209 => 0.025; 7.4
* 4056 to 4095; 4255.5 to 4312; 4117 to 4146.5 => -0.061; 7.05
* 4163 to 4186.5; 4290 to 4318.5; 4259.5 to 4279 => -0.054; 6.53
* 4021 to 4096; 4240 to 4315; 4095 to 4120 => -0.088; 6.97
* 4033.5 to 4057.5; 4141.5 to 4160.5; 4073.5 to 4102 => -0.133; 6.89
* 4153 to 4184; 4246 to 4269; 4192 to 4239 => 0.053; 7.47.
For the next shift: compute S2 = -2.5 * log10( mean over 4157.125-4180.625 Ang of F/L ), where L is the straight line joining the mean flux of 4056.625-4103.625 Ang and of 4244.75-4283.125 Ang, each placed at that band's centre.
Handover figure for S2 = -0.09 mag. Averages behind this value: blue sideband 7.25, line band 7.79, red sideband 7.08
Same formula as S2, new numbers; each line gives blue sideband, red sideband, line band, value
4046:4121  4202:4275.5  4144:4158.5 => 0.003 mag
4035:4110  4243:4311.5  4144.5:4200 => -0.100 mag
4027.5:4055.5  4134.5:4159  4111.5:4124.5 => -0.123 mag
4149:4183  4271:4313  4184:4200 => 0.019 mag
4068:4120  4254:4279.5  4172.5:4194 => -0.025 mag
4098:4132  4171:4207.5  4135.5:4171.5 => -0.029 mag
